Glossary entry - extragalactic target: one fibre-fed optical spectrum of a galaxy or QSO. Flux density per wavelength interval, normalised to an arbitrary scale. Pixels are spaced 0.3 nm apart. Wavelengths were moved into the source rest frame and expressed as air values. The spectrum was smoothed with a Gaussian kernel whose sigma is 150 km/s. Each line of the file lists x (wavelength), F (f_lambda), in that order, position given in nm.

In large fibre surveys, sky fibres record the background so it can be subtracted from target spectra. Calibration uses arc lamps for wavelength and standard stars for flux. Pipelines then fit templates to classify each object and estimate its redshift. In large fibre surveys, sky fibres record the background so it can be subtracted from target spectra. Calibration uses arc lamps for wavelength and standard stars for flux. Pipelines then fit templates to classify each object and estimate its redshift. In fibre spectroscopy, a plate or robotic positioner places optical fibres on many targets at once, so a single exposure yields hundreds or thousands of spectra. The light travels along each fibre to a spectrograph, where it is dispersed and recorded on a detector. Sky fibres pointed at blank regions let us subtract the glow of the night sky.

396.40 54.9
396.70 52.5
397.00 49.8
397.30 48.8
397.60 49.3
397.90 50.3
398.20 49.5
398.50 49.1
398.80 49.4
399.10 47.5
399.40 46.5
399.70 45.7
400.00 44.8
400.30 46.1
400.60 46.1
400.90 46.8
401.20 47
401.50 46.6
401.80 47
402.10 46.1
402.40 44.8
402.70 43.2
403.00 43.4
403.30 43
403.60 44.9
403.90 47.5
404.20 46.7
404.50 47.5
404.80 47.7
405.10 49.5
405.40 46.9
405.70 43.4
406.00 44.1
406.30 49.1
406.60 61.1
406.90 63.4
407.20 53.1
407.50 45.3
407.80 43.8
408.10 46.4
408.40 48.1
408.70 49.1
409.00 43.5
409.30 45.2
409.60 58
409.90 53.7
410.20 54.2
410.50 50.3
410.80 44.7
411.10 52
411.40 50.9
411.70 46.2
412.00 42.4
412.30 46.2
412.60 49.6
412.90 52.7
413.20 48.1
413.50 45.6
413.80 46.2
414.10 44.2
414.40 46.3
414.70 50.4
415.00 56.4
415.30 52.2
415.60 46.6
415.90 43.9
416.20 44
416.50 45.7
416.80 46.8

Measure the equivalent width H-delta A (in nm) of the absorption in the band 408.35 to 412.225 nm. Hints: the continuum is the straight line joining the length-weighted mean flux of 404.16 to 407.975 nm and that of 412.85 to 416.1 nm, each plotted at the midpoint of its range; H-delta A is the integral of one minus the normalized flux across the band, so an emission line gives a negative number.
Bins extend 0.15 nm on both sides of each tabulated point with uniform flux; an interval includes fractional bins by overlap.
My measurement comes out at -0.02 nm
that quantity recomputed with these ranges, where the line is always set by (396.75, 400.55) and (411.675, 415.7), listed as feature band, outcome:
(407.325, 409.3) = 0.09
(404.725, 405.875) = 0.03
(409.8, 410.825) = -0.07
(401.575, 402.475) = 0.04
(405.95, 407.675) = -0.18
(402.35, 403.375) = 0.10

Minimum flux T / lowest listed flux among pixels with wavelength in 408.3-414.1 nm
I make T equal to 42.4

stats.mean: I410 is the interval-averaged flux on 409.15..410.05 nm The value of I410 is 52.3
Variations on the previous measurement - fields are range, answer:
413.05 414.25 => 46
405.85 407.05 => 54.4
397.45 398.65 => 49.5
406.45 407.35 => 59.2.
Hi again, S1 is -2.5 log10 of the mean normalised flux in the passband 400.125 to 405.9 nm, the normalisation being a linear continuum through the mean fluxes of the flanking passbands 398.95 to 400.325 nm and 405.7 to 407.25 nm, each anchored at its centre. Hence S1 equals 0.08 mag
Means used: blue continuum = 46.1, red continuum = 53.2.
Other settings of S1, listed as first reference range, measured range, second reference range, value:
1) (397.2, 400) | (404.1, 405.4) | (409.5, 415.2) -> 0.02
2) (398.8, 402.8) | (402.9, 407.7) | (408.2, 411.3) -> -0.01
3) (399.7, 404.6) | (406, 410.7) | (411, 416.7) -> -0.09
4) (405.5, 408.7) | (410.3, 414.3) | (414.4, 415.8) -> 0.06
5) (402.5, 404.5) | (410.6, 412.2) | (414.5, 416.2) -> 0.01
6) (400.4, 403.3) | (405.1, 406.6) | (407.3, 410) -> -0.02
